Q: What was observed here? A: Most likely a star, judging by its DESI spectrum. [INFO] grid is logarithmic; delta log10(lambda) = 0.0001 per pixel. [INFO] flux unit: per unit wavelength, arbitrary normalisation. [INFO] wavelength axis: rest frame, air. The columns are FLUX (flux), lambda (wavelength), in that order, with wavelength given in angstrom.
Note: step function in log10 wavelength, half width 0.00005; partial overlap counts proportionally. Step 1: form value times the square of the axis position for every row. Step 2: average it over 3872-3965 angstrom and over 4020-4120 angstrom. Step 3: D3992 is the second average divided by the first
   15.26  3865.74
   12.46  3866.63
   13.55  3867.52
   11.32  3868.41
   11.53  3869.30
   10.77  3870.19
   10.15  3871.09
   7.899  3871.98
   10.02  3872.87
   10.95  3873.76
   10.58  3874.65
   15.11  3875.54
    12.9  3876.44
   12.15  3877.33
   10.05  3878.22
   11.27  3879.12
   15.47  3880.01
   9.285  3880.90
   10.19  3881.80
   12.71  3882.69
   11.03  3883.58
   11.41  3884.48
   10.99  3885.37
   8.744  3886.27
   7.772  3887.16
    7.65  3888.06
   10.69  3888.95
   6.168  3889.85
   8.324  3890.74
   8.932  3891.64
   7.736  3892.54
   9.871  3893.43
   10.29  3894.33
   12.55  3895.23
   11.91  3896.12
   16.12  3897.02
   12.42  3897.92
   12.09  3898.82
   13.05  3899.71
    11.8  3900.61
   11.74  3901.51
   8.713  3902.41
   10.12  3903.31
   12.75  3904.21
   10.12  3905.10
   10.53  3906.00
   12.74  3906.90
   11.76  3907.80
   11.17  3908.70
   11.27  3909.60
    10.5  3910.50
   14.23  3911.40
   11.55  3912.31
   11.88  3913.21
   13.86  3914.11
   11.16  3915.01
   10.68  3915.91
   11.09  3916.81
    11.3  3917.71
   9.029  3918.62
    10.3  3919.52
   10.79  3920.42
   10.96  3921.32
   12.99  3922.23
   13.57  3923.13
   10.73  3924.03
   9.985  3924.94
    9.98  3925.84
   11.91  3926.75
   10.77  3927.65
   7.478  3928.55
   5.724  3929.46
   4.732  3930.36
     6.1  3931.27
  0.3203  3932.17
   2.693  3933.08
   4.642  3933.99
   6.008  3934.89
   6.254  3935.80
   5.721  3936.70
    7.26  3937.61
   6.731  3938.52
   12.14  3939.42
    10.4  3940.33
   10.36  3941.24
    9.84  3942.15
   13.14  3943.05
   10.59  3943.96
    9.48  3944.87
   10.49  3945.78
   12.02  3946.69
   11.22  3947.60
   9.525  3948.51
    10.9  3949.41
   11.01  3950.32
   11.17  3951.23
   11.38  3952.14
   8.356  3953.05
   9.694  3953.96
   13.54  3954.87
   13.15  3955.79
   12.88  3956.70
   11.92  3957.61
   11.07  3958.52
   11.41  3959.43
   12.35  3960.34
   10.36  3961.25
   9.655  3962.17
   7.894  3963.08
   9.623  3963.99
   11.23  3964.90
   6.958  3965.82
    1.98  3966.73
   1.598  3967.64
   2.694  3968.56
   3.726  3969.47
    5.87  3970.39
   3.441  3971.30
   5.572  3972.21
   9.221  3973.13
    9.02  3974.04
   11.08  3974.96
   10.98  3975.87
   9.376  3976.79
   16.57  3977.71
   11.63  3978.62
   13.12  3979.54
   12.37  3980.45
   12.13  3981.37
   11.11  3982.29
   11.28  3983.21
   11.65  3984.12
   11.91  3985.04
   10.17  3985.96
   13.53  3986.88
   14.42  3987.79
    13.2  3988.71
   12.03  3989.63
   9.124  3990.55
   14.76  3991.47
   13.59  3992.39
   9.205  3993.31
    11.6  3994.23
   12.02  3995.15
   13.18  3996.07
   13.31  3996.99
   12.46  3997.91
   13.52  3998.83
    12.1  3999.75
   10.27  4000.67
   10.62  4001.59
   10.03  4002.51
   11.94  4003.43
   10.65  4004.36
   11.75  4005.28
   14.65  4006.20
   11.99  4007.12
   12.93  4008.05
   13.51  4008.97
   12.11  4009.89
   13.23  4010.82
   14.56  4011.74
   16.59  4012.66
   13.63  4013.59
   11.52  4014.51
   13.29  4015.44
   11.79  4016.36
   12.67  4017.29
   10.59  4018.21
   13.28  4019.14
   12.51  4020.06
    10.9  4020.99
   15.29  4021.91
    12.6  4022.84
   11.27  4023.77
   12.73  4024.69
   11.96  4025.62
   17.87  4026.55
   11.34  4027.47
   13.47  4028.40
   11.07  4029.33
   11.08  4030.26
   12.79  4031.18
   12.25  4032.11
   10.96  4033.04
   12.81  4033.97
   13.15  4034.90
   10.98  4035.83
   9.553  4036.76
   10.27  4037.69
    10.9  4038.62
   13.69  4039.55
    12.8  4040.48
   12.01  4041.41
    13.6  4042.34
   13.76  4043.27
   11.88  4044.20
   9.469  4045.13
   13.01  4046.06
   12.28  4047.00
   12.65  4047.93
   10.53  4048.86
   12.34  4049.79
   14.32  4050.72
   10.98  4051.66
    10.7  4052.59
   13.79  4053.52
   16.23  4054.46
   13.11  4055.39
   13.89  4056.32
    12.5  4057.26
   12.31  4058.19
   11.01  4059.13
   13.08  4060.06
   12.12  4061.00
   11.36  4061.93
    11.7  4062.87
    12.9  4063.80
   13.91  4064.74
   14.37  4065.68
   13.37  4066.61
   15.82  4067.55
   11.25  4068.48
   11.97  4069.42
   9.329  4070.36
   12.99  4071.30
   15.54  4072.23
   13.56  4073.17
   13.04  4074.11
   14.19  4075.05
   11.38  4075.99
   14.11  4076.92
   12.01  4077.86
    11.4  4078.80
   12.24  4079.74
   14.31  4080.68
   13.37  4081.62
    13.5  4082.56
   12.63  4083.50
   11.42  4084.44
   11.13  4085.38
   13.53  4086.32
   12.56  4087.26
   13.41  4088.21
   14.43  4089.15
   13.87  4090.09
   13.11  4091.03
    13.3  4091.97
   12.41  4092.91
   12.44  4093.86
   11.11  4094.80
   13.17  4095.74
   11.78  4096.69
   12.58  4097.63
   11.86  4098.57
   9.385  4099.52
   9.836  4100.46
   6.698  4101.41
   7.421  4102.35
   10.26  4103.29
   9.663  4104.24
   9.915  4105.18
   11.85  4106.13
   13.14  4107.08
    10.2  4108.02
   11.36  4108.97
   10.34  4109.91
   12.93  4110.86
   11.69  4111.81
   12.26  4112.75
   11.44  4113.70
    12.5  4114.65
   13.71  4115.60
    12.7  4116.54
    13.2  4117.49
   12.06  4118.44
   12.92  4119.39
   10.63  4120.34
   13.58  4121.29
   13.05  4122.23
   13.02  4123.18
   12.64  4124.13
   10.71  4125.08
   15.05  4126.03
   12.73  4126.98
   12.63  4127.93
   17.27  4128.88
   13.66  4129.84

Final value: 1.28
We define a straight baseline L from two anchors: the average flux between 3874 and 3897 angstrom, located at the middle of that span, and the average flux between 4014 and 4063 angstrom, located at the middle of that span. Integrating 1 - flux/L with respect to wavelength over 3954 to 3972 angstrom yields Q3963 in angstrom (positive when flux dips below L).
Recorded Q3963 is 4.7 angstrom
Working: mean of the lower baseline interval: 10.7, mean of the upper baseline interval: 12.3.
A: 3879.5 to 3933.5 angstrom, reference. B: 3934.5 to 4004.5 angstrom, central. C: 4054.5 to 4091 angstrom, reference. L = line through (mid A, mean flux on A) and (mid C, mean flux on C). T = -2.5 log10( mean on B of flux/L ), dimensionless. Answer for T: 0.10 mag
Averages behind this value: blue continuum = 10.4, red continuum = 12.9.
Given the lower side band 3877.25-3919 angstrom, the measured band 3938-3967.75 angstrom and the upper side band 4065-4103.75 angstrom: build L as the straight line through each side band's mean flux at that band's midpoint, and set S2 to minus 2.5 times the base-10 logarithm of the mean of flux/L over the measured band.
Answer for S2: 0.118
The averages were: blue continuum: 11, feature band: 10.2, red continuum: 12.4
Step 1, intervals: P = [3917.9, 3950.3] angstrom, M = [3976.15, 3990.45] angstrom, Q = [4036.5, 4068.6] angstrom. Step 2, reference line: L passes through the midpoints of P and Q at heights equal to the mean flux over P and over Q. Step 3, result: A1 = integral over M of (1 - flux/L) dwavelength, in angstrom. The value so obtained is -2.3 angstrom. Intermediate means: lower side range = 9.04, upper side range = 12.5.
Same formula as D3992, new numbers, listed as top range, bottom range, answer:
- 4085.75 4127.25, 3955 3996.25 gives 1.24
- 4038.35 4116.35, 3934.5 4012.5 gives 1.22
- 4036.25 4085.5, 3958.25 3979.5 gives 1.55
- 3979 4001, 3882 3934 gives 1.24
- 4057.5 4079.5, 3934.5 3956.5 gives 1.34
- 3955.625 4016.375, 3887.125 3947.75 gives 1.14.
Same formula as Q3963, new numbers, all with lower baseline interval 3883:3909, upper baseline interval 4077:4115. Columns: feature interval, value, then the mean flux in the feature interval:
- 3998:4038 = -3.5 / 12.4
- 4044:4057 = -1.1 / 12.5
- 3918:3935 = 3.8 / 8.42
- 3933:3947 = 2.8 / 8.73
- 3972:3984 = 0.0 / 11.2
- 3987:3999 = -1.4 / 12.5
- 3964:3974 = 5.0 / 5.58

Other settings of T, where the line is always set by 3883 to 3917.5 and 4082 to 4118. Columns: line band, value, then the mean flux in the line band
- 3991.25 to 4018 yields -0.100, 12.5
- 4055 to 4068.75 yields -0.109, 12.9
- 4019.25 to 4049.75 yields -0.066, 12.2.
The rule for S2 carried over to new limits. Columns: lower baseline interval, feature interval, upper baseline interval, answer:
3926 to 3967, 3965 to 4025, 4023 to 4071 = -0.04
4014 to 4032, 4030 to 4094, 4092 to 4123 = -0.05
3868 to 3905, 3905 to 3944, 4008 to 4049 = 0.17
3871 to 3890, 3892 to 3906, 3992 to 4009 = -0.05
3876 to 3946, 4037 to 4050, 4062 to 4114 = -0.04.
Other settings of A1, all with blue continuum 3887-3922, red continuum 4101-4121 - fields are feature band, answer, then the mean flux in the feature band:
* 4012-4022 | -1.5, 12.9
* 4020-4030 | -1.5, 12.8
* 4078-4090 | -1.7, 12.8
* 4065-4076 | -1.9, 13.1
